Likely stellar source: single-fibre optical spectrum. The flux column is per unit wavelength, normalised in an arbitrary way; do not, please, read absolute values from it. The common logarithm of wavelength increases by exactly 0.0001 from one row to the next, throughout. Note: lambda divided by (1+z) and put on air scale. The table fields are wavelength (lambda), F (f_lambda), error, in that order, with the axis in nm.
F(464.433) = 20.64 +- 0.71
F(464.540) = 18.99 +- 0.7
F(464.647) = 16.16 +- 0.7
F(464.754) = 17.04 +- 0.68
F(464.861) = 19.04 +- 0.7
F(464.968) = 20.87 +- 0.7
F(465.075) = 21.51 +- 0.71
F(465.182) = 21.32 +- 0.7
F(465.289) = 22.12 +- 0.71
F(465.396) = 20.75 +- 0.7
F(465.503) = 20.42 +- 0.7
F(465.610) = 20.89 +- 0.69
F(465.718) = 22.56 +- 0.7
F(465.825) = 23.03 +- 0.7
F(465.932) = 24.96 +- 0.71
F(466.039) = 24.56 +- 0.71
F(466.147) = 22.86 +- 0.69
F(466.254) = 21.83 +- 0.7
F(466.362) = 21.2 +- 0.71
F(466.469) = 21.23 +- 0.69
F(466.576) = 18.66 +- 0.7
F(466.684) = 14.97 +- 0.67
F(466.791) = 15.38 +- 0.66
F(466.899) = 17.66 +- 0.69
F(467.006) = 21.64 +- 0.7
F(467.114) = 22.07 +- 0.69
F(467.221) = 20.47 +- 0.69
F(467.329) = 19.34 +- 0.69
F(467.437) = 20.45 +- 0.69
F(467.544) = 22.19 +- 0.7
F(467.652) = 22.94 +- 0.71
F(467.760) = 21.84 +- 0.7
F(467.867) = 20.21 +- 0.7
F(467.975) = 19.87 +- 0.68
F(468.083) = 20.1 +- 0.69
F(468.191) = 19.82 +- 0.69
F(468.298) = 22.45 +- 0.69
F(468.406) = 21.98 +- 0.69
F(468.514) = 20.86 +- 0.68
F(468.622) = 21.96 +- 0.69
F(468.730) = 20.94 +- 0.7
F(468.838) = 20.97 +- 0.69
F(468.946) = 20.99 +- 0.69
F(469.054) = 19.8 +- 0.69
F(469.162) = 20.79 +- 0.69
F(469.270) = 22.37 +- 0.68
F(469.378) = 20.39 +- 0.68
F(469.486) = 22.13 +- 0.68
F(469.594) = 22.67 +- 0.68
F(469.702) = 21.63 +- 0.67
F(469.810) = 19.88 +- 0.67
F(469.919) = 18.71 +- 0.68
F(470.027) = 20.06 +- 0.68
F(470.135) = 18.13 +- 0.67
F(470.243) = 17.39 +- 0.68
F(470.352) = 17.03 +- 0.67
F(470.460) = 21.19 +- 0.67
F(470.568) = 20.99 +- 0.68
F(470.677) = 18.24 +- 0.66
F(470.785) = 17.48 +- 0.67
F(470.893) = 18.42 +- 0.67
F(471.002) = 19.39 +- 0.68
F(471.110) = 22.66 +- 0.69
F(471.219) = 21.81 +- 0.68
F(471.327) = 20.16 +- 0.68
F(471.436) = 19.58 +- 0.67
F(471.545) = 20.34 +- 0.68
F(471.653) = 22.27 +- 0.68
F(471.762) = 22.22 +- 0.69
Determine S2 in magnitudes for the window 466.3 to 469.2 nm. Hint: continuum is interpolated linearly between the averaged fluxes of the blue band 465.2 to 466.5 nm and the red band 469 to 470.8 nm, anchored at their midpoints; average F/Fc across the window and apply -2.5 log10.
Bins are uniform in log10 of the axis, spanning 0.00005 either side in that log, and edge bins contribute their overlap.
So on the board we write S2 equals 0.04 mag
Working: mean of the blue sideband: 22.2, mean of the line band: 20.4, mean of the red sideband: 20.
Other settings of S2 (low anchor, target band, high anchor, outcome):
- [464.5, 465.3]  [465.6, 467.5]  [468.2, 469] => -0.02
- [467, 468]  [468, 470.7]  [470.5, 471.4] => 0.00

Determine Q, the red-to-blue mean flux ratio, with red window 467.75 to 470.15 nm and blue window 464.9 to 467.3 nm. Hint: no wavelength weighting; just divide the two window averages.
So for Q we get 1.00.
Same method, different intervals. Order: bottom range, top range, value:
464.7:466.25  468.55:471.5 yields 0.94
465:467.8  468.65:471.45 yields 0.96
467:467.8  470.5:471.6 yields 0.93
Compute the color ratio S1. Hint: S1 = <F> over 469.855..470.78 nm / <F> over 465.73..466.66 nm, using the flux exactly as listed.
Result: 0.86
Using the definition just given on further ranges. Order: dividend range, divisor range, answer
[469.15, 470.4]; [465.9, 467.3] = 0.98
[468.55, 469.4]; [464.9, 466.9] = 1.00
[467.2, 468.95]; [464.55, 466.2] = 0.99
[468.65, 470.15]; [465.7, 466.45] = 0.90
